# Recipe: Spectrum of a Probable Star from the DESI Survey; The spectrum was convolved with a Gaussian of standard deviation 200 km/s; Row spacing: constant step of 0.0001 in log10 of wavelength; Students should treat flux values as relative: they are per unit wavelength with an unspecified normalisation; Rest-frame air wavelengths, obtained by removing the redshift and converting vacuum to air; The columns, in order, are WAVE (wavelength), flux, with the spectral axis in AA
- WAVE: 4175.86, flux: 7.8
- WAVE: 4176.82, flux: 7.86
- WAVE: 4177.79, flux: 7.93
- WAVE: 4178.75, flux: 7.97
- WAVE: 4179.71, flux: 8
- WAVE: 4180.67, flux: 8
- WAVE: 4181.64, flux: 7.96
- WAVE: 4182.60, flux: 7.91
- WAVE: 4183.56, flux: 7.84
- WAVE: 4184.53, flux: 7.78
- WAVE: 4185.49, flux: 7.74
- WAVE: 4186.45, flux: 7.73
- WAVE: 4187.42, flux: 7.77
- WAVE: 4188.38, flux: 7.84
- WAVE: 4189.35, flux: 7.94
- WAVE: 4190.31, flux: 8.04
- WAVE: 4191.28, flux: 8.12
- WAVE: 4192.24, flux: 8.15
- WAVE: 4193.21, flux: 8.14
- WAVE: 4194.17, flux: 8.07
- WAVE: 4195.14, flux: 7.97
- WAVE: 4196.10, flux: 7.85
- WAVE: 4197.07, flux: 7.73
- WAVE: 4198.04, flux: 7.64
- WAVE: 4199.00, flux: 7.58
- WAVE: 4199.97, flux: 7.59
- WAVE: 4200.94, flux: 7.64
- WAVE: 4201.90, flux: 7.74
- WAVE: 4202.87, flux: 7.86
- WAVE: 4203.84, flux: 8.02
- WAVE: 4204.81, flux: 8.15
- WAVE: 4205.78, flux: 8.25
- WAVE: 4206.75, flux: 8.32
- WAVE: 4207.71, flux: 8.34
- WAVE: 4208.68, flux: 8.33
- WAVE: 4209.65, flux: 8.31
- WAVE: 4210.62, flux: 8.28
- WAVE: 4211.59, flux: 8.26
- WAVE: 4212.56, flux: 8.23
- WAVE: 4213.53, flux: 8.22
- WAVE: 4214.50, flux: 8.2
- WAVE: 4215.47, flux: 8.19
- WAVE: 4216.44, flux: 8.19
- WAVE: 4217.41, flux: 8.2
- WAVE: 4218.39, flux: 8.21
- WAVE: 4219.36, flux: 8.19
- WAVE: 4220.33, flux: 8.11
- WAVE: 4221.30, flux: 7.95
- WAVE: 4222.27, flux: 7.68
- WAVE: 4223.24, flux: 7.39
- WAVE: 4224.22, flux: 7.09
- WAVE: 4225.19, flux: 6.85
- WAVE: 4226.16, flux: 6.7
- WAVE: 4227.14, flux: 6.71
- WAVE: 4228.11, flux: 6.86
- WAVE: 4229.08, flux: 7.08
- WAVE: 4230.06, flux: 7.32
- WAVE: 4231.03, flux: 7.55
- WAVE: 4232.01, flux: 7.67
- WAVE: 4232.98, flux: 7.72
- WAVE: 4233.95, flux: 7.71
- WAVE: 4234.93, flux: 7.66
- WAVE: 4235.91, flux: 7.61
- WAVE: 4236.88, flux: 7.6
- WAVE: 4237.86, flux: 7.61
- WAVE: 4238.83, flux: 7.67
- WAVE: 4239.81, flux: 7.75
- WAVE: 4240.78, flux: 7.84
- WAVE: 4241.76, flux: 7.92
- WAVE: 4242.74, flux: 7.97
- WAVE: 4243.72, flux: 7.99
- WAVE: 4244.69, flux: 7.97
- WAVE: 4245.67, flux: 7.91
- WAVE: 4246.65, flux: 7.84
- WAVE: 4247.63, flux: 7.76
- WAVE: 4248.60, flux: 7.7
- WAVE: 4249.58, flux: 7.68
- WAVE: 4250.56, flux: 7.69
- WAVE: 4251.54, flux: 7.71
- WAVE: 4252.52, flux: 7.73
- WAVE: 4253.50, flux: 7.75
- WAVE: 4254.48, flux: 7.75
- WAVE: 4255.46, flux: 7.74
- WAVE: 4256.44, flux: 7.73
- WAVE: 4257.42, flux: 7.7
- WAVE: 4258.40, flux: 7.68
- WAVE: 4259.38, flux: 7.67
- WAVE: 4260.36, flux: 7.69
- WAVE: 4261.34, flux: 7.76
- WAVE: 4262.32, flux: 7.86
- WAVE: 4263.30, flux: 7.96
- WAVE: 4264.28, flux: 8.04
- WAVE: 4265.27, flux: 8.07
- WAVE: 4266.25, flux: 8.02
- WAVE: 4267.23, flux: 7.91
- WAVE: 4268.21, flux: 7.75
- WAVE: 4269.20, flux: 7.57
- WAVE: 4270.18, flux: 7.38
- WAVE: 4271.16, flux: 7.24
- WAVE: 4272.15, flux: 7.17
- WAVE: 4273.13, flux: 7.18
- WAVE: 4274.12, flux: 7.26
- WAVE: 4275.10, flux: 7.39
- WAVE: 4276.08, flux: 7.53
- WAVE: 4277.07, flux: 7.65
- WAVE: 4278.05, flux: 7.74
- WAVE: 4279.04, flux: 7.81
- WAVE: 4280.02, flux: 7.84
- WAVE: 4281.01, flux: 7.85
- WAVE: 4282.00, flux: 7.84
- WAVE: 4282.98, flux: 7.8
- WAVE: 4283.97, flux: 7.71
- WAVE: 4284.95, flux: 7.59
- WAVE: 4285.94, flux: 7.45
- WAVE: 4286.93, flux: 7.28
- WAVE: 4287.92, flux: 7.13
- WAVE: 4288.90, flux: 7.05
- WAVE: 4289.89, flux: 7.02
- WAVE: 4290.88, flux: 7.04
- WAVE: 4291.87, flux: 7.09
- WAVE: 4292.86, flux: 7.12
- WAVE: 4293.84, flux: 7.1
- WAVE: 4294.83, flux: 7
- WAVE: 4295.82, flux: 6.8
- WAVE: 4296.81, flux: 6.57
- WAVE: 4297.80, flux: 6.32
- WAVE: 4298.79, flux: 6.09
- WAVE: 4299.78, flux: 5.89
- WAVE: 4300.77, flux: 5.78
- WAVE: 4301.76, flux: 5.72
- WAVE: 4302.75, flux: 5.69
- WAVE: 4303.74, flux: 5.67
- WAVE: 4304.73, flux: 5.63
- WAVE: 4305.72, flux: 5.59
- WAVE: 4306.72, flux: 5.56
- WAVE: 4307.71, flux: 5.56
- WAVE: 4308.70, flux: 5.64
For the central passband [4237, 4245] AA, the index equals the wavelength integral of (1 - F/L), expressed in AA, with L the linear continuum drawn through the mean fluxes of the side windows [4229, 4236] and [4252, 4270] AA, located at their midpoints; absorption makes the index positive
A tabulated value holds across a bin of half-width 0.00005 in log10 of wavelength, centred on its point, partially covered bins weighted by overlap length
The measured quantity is -0.2 AA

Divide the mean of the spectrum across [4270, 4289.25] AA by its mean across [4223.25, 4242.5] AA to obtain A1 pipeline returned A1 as 1.01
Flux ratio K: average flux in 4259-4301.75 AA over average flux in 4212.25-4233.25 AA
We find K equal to 0.96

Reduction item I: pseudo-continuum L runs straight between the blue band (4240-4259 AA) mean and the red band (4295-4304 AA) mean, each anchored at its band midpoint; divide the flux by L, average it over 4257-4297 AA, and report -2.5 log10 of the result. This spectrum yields -0.10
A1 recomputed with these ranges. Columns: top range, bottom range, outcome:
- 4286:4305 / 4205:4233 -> 0.84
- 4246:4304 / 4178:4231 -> 0.94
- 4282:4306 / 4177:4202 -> 0.85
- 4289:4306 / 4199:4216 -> 0.79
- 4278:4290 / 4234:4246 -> 0.97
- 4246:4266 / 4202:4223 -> 0.95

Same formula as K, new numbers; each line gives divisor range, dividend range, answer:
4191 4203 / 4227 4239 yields 0.95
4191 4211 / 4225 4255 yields 0.95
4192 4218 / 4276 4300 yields 0.90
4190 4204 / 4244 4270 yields 0.99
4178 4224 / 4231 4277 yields 0.96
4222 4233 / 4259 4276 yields 1.06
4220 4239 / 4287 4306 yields 0.87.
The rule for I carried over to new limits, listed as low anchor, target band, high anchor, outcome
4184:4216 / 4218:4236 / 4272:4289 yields 0.05 mag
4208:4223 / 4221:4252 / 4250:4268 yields 0.06 mag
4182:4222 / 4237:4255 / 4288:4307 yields -0.08 mag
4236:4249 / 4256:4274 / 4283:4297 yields -0.02 mag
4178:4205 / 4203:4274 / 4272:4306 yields -0.05 mag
